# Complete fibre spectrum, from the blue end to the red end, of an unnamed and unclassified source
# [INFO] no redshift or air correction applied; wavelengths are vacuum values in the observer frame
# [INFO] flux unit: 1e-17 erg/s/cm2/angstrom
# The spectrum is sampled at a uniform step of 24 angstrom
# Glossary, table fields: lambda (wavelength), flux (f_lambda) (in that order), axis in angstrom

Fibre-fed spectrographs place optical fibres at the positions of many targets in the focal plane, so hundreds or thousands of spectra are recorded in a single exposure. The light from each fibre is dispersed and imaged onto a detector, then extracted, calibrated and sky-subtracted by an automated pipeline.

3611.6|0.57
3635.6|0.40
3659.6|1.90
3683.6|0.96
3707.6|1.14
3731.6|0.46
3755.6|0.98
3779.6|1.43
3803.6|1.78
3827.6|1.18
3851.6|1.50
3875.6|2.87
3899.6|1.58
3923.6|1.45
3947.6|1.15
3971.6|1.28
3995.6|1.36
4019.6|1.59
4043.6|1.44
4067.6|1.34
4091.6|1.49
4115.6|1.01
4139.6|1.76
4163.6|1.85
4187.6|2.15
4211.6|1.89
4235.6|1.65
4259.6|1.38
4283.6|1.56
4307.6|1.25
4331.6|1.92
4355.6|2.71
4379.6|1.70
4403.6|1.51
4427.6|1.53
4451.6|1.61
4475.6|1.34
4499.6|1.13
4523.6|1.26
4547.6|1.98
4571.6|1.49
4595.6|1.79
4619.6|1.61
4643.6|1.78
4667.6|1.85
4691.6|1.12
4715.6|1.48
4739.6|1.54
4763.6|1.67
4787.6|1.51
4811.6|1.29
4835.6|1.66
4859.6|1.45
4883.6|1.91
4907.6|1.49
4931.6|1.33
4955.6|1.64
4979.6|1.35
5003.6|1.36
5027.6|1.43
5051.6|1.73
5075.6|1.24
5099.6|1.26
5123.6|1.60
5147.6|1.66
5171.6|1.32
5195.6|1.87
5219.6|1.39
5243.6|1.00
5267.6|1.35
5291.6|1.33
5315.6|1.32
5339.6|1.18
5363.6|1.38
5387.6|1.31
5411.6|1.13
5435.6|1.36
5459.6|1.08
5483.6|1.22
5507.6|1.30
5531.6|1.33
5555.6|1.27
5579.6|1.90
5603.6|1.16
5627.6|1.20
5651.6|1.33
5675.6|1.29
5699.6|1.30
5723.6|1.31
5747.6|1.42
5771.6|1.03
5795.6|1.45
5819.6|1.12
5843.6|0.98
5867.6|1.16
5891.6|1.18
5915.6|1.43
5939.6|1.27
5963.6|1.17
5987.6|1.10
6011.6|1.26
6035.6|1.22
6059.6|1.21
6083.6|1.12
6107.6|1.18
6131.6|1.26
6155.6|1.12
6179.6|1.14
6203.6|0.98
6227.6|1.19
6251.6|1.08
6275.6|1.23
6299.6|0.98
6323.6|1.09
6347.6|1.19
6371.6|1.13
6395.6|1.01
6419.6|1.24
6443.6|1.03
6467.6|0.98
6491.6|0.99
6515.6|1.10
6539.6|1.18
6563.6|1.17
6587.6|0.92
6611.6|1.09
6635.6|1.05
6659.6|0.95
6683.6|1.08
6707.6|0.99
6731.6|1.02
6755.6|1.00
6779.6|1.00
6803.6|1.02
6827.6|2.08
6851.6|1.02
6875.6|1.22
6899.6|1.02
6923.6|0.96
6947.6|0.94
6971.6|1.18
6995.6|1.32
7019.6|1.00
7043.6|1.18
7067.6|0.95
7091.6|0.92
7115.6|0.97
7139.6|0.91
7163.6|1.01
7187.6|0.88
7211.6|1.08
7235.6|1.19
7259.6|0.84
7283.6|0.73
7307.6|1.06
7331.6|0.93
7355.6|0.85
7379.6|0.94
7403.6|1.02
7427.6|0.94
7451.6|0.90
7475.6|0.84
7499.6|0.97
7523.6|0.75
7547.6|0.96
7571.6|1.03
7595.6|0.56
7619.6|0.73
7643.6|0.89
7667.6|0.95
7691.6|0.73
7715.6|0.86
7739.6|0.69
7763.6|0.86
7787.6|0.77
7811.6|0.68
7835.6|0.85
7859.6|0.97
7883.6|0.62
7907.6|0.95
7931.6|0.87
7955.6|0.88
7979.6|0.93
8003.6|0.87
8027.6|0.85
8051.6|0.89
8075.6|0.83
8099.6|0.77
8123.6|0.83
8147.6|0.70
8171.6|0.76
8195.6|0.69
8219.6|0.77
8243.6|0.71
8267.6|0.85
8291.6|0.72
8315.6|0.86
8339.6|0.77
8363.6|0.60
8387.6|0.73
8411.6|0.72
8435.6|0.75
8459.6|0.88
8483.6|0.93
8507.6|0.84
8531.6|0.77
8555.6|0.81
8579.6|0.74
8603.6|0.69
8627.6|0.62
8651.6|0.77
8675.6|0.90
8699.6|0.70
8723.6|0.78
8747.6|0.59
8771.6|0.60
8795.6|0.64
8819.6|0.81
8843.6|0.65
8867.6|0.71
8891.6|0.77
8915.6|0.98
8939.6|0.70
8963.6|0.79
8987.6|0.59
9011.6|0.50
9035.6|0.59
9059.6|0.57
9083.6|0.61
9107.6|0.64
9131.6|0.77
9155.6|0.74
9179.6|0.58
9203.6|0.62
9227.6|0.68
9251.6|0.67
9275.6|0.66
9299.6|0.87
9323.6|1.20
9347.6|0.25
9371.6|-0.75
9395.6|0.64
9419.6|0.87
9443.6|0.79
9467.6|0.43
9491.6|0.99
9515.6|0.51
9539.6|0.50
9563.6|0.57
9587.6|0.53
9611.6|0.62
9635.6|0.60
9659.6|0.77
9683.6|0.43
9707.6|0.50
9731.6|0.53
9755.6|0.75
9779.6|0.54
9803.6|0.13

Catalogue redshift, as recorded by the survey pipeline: 0.038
